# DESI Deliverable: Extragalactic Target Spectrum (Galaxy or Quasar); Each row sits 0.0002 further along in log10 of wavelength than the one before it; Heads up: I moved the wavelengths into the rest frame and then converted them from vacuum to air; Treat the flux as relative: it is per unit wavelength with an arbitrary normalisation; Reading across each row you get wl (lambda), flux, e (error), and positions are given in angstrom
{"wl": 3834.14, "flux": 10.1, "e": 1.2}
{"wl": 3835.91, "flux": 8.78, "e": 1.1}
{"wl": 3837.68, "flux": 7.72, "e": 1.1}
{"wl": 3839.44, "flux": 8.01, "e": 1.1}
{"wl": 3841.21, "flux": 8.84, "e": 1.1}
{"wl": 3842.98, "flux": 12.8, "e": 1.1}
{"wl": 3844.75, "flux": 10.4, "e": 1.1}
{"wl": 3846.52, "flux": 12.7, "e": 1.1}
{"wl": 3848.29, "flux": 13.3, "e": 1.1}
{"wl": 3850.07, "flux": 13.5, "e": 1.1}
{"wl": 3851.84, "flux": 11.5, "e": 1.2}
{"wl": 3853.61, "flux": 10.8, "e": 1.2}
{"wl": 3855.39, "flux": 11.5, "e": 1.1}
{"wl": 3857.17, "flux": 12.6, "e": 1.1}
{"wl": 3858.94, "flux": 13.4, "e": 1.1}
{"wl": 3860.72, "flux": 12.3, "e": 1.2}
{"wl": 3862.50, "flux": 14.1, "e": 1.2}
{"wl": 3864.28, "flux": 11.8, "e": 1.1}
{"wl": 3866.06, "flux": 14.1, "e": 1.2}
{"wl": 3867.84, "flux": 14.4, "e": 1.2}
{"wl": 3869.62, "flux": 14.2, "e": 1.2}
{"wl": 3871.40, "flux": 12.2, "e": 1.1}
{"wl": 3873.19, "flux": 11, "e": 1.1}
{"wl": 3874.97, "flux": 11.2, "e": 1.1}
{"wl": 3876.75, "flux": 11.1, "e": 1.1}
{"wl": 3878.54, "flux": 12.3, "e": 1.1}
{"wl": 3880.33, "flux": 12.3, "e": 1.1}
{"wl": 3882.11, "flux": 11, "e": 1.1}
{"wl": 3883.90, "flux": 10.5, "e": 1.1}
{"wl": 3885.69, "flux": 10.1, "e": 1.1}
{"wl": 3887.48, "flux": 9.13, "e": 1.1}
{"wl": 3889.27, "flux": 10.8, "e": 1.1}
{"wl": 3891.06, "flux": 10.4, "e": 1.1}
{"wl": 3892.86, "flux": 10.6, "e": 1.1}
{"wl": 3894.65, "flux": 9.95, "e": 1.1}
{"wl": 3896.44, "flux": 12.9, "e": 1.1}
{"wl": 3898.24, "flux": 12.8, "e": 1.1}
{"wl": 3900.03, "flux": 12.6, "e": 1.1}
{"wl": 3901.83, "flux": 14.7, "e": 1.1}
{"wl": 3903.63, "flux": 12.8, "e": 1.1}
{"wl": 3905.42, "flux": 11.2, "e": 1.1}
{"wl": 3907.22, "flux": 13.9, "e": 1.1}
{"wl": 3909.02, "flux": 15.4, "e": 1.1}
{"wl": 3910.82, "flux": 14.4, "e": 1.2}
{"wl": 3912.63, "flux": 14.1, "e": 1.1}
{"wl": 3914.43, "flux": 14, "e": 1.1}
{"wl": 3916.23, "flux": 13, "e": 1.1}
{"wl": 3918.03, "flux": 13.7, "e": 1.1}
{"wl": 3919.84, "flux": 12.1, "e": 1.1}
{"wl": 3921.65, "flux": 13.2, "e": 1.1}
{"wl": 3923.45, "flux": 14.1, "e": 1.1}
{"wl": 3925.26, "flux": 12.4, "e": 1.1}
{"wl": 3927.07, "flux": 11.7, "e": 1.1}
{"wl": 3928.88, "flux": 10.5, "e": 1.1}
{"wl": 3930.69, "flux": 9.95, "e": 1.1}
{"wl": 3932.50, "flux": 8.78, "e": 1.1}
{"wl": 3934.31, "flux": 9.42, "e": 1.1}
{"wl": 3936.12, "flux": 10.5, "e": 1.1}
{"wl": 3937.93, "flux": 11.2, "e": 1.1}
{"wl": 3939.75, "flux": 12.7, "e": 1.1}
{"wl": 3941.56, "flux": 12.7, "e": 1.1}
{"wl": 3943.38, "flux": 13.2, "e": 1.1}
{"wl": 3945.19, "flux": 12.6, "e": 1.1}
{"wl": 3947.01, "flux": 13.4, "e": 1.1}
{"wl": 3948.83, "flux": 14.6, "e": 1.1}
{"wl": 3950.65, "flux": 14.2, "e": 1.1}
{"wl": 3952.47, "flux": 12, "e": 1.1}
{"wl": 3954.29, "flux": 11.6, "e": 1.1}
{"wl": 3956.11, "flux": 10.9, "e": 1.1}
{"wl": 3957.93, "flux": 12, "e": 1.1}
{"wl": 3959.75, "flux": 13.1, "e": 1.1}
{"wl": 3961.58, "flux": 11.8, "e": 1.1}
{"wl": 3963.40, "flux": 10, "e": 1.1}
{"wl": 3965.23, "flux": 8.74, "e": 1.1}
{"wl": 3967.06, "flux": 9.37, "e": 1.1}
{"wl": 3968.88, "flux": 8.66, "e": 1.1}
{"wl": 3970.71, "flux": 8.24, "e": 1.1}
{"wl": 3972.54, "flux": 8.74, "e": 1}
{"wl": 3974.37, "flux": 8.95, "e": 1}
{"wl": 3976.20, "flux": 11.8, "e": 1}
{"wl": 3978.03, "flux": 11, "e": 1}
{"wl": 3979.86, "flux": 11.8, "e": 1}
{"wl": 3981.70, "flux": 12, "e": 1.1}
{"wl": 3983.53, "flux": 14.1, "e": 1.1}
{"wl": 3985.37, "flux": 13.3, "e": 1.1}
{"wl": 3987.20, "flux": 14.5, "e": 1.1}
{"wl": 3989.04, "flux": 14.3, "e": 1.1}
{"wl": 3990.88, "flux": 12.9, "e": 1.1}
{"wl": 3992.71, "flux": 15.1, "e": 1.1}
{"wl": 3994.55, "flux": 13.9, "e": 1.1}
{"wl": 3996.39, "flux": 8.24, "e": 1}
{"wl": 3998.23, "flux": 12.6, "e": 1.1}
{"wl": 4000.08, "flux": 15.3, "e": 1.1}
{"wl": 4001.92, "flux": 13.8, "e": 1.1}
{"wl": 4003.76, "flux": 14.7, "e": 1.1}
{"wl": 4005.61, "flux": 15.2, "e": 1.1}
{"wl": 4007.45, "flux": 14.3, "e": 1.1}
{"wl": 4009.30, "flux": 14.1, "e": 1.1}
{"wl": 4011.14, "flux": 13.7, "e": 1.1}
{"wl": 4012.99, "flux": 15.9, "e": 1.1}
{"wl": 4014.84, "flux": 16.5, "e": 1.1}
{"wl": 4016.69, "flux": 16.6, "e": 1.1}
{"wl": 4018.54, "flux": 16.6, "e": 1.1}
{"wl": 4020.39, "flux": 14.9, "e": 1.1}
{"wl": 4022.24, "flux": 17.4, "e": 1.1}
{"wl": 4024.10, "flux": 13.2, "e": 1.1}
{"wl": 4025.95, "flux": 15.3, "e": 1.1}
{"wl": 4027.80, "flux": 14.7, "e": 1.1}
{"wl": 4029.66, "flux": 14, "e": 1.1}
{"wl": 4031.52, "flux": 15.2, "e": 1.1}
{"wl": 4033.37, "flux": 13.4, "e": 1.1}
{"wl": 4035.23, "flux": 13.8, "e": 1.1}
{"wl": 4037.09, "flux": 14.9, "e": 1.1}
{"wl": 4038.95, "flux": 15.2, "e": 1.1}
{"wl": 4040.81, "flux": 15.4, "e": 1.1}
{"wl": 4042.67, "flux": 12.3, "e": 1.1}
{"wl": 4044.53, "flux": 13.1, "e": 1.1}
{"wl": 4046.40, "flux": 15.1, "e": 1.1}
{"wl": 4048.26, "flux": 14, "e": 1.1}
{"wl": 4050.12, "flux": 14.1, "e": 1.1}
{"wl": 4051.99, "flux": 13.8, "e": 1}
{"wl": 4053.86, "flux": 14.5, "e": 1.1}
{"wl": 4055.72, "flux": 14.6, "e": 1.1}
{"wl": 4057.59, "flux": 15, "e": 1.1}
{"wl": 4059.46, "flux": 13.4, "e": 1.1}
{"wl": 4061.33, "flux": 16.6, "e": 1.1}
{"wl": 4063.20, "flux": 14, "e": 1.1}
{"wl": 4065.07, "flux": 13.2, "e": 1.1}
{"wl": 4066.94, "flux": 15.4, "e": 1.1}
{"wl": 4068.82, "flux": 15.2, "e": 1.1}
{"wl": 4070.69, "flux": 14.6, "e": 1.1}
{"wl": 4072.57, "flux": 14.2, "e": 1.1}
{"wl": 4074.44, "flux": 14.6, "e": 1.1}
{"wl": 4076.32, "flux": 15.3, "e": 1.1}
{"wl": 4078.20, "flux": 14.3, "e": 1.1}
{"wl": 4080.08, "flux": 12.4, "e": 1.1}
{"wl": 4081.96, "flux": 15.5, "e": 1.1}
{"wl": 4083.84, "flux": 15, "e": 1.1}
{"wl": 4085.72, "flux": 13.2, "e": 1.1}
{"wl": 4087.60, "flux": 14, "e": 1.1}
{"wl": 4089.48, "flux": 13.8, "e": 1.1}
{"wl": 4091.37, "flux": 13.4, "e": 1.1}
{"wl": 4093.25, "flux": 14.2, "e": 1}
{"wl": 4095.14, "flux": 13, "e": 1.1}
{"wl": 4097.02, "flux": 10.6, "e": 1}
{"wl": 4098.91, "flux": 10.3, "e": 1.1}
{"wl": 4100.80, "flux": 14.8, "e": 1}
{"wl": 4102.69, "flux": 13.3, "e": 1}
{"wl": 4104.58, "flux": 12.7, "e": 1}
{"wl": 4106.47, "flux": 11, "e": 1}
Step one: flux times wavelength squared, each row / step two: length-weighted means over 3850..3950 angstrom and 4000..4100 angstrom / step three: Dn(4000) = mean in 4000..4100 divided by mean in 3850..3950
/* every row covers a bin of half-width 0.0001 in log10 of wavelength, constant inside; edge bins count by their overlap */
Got 1.3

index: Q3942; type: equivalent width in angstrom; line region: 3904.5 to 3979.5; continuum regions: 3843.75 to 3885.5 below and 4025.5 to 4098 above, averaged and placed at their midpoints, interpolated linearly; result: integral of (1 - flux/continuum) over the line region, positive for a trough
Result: 6.9 angstrom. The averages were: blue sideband 12.2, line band 11.8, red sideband 14.2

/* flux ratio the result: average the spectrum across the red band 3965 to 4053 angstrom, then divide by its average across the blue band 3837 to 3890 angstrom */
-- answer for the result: 1.15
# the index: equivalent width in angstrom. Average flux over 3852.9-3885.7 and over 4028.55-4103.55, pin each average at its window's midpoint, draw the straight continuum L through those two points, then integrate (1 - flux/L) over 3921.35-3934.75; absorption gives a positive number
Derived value 1.61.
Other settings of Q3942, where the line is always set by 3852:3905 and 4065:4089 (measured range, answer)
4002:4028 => -2.9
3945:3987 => 5.1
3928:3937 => 2.0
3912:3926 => -1.0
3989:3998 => 0.4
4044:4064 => -0.4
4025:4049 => -0.7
